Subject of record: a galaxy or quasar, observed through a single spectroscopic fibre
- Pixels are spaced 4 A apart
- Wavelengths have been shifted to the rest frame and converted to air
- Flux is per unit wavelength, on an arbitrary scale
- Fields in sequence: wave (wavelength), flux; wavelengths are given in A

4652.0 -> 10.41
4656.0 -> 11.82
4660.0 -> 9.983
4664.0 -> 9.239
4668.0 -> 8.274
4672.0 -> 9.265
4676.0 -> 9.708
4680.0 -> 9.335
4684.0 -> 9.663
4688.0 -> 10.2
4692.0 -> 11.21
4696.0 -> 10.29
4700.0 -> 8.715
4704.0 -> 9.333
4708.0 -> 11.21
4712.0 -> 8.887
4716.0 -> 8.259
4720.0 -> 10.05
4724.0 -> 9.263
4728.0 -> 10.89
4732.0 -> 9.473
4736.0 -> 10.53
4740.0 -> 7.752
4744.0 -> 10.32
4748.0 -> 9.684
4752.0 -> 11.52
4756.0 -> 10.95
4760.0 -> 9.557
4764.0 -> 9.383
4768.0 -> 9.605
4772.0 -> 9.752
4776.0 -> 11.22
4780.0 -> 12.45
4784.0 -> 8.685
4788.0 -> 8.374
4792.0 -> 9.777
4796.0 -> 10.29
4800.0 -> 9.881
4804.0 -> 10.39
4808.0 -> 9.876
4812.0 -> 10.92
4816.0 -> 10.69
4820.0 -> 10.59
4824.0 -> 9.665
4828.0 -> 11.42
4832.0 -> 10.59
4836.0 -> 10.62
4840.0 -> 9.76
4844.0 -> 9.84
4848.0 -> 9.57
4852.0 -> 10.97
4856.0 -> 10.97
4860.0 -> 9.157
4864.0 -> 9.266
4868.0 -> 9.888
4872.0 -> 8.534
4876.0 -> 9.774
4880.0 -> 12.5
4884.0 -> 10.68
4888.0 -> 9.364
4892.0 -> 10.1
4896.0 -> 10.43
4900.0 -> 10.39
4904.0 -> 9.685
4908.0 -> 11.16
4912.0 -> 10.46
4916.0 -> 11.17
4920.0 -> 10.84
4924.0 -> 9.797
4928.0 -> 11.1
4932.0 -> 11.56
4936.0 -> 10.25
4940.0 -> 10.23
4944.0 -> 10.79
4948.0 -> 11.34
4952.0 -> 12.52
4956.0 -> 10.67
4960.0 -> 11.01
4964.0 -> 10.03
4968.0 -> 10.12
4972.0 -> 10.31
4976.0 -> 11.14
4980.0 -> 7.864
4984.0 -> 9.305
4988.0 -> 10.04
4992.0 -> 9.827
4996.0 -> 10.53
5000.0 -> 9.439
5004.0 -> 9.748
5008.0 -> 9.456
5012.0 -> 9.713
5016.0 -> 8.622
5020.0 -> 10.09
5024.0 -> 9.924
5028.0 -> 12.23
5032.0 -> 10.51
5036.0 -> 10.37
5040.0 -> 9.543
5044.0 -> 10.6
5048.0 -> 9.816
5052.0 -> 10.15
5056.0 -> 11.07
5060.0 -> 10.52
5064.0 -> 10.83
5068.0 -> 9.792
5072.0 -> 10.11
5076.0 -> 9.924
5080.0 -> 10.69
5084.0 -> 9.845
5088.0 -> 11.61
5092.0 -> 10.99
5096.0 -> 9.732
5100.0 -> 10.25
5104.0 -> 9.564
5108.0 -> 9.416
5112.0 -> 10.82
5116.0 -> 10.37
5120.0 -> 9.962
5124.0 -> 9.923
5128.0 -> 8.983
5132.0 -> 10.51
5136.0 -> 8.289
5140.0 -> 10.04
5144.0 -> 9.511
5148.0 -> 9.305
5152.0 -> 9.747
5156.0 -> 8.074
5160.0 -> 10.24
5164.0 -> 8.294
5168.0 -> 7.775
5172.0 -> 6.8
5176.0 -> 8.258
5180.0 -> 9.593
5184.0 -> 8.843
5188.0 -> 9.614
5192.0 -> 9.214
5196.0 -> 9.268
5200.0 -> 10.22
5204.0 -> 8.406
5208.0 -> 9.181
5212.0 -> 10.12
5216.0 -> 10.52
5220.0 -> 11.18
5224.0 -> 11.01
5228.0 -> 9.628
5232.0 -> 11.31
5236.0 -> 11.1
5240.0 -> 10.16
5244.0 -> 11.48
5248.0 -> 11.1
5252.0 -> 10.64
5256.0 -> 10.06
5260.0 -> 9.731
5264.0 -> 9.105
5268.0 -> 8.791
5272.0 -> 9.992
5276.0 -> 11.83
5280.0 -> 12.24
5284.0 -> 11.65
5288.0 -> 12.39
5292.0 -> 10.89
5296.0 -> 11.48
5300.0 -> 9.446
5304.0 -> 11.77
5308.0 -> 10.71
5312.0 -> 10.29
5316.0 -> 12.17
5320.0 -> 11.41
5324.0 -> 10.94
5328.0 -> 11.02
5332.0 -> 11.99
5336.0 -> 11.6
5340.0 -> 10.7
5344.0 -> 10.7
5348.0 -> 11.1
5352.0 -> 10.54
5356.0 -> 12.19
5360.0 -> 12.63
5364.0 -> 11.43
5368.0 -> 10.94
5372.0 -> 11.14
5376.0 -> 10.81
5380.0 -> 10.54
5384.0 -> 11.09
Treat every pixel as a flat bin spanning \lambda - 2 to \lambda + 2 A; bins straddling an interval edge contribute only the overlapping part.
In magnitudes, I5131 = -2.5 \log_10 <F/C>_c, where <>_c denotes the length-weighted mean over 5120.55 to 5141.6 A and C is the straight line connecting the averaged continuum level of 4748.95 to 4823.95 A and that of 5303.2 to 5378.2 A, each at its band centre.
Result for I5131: 0.14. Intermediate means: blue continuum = 10.2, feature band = 9.57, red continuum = 11.3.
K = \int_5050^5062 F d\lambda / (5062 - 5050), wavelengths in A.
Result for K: 10.6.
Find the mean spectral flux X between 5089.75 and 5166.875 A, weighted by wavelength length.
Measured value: 9.67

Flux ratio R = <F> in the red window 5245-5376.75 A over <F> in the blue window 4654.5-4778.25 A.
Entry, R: 1.12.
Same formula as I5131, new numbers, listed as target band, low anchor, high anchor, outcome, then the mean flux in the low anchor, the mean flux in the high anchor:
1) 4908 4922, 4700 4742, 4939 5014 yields -0.09 mag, 9.52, 10.2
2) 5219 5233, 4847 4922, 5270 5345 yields 0.03 mag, 10.3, 11.2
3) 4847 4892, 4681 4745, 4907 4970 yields 0.04 mag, 9.74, 10.8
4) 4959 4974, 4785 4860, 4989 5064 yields -0.02 mag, 10.2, 10.1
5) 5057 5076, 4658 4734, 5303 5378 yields 0.03 mag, 9.64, 11.3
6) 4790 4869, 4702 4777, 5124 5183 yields -0.06 mag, 9.86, 8.99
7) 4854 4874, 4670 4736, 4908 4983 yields 0.08 mag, 9.76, 10.6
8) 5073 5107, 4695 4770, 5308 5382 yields 0.03 mag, 9.77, 11.2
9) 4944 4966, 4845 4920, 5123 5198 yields -0.12 mag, 10.2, 9.06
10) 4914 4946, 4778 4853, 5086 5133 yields -0.05 mag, 10.2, 10.2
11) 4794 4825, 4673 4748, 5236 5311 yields -0.04 mag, 9.72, 10.8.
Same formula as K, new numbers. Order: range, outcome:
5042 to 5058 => 10.4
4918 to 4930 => 10.6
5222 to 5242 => 10.6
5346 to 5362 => 11.6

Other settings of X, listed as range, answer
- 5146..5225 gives 9.26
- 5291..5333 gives 11.1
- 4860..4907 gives 10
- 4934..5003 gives 10.3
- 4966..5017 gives 9.72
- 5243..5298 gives 10.8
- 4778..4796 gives 9.87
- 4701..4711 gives 9.98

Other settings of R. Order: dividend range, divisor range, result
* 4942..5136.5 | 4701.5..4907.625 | 1.01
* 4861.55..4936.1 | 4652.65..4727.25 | 1.06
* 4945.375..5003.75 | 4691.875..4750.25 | 1.06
